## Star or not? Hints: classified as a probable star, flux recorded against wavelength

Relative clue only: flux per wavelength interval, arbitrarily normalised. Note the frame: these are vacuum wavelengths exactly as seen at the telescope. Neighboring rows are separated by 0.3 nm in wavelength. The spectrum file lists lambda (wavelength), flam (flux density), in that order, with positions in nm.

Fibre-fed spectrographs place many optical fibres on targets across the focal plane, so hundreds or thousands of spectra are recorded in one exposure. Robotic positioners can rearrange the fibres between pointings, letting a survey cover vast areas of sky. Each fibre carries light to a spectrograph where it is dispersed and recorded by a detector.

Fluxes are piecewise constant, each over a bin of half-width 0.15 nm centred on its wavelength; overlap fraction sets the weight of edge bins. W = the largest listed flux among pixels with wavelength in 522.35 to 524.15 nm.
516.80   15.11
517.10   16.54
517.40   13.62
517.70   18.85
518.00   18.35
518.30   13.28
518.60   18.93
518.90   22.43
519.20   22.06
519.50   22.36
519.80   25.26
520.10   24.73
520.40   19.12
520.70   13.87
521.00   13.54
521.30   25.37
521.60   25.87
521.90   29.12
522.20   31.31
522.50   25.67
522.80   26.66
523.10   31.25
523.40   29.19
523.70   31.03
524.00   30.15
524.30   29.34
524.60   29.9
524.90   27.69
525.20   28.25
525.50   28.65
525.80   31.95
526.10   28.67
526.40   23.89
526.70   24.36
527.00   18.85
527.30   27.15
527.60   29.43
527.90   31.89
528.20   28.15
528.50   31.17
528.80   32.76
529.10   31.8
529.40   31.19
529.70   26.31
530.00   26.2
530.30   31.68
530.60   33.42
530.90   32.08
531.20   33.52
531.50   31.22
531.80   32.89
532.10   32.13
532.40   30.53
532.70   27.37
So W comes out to 31.25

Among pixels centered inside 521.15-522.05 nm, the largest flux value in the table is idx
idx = 29.12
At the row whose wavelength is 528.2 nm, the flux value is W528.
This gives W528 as 28.15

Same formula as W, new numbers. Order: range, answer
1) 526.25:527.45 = 27.15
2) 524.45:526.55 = 31.95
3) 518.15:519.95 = 25.26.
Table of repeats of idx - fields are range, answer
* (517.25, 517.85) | 18.85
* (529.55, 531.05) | 33.42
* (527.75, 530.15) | 32.76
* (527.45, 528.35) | 31.89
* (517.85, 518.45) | 18.35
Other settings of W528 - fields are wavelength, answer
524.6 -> 29.9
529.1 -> 31.8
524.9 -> 27.69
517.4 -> 13.62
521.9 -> 29.12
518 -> 18.35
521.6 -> 25.87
